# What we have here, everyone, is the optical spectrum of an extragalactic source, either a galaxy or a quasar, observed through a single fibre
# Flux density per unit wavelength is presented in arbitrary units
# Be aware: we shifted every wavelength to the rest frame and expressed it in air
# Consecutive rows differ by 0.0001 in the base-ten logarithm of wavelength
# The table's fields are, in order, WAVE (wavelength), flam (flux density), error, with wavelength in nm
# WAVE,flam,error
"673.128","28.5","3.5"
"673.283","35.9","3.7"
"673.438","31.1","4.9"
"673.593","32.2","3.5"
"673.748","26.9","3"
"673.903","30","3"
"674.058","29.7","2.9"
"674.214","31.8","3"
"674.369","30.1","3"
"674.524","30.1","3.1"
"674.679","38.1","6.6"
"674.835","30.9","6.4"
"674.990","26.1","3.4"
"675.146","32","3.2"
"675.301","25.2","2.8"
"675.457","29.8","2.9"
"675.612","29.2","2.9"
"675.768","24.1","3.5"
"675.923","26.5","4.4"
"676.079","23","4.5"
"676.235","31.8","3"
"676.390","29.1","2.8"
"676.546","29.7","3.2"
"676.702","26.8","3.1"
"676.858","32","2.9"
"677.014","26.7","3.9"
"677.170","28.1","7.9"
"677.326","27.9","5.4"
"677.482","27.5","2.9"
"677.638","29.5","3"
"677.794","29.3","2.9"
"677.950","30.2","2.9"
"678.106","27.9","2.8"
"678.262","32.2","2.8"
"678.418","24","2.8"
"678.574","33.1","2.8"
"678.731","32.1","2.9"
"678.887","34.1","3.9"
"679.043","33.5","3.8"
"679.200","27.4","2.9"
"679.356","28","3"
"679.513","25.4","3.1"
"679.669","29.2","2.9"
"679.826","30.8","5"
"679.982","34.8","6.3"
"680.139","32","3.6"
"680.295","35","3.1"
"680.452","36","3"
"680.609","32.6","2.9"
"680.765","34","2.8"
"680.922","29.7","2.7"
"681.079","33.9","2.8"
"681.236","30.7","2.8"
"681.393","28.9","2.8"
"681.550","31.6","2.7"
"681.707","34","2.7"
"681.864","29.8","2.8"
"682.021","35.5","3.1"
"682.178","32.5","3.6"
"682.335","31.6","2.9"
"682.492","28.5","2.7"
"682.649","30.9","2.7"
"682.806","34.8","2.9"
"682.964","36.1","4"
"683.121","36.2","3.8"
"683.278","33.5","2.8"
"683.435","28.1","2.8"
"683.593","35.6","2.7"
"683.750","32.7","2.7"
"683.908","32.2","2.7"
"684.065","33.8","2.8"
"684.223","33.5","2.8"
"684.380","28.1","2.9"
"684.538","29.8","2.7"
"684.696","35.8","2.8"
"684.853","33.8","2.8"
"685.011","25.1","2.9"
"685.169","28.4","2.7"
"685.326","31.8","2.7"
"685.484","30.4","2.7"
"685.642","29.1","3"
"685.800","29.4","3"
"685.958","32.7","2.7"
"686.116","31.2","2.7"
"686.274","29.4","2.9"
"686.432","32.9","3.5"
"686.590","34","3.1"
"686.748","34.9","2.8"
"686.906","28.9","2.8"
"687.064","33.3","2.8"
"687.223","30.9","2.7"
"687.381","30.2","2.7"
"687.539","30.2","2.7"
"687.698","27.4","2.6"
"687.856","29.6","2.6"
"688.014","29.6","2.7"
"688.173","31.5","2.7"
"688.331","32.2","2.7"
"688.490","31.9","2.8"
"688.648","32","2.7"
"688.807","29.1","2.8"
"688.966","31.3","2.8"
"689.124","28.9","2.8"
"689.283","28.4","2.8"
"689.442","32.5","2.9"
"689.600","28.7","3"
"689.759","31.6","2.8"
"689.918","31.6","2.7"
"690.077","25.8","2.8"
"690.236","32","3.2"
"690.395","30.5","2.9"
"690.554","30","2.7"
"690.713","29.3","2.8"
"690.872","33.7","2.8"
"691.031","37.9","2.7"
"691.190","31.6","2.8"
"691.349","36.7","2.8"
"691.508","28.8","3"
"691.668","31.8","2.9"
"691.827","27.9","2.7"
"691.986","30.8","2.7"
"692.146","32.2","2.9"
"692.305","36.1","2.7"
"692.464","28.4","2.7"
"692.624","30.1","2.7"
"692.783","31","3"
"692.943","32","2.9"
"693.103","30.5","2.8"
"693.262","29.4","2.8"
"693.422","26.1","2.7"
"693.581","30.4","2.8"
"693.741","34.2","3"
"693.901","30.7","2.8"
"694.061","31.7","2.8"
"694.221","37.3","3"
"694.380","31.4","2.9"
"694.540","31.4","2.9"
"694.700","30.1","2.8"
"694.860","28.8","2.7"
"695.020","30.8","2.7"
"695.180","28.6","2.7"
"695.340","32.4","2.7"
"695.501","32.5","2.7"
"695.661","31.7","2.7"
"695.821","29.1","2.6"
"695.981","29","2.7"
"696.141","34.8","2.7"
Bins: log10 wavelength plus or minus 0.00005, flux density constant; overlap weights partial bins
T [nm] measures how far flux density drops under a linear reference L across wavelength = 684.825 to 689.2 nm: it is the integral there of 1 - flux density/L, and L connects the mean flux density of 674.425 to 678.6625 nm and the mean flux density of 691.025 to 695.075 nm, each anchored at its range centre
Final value -0.03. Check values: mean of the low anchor 28.9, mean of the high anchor 31.4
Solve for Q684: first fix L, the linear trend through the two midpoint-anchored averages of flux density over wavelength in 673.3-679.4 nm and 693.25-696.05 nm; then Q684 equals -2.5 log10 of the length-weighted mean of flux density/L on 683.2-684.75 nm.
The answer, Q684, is -0.08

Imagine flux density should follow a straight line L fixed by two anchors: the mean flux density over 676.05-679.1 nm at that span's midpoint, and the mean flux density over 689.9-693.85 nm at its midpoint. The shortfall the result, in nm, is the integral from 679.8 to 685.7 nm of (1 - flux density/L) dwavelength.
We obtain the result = -0.407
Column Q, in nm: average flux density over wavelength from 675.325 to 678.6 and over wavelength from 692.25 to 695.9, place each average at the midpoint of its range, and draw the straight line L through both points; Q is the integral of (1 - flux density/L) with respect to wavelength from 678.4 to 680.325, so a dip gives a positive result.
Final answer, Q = -0.14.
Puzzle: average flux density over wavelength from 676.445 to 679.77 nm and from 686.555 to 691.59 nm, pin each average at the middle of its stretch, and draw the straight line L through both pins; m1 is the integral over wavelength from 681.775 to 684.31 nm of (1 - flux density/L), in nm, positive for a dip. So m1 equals -0.23 nm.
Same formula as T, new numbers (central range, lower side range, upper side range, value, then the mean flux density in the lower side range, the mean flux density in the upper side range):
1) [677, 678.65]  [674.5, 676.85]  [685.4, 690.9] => 0.02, 28.9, 30.7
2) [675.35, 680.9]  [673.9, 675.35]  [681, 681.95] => 0.22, 30.5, 31.5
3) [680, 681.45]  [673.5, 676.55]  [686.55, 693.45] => -0.13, 29.3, 31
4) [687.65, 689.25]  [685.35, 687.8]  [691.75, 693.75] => 0.03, 31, 30.6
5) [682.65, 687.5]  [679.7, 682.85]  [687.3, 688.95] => -0.09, 32.3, 30.4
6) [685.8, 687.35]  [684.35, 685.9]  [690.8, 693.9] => -0.07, 30.3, 31.5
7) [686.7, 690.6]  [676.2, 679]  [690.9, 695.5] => 0.05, 29.6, 31.4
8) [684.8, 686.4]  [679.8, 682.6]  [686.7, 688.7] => 0.06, 32.3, 30.9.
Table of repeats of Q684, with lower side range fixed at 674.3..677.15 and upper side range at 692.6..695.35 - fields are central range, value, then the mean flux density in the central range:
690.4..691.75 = -0.060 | 32.4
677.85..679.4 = -0.038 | 30.3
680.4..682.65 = -0.086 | 32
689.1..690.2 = 0.025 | 29.8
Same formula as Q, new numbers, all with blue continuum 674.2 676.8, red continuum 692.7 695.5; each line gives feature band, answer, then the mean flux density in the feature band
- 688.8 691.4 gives -0.05 nm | 31.2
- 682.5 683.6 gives -0.12 nm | 33.1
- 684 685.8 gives -0.04 nm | 30.8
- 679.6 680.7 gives -0.13 nm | 33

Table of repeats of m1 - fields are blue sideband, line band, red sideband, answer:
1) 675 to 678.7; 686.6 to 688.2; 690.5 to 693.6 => -0.02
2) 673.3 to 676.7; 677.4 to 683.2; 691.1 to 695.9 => -0.29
